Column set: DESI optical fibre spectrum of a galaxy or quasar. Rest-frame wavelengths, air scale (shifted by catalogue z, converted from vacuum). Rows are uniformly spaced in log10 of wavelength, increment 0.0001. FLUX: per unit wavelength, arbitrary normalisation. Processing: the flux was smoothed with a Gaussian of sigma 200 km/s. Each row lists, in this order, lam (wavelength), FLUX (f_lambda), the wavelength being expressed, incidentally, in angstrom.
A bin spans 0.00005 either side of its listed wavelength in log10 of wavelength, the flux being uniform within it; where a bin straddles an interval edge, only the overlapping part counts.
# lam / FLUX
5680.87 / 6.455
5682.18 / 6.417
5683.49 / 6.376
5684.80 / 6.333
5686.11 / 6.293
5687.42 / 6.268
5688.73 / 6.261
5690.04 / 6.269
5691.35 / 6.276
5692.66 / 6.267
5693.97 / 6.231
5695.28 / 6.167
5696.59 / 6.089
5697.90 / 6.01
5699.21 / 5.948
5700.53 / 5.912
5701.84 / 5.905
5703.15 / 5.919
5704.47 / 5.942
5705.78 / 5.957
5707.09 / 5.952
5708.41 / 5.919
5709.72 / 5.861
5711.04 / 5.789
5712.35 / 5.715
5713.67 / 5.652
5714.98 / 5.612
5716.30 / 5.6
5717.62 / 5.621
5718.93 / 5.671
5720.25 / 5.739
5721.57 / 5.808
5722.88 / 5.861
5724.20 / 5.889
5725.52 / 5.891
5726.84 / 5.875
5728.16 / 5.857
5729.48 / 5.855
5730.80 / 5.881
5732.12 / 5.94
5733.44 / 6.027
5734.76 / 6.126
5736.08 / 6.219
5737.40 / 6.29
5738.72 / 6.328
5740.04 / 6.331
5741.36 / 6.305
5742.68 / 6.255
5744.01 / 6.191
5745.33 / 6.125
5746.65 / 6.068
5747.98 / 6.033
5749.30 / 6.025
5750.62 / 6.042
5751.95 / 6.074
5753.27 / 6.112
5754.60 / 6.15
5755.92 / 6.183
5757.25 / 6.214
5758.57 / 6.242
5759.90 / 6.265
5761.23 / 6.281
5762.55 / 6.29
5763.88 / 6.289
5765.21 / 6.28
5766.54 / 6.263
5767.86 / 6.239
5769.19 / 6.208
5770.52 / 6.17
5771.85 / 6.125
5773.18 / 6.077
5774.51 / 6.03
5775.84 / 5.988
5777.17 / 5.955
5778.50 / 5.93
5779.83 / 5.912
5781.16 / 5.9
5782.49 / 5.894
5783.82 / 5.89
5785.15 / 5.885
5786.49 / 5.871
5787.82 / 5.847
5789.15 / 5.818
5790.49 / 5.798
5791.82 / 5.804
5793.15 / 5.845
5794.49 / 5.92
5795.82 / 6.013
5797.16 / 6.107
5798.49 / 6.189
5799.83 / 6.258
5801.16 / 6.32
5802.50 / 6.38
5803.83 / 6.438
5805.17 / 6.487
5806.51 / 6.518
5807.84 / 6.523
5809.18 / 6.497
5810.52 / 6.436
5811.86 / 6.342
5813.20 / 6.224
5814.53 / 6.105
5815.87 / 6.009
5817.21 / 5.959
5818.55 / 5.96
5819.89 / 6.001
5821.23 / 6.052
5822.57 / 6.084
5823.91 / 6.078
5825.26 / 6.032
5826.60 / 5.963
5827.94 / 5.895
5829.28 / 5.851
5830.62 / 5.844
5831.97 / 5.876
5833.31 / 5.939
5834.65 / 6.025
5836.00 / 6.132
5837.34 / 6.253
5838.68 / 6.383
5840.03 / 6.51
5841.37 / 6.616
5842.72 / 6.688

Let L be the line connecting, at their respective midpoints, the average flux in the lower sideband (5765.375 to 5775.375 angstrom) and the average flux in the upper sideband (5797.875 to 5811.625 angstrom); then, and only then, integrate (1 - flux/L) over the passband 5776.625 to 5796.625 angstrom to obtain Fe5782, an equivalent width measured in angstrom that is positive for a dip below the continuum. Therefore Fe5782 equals 1.2 angstrom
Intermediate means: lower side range 6.16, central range 5.89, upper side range 6.4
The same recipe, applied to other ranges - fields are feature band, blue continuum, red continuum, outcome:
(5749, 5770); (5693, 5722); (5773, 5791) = -1.08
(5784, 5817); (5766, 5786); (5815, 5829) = -0.73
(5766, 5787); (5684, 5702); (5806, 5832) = 0.39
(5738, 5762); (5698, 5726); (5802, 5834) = -0.98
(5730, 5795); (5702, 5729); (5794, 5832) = -1.15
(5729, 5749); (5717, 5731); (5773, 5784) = -0.96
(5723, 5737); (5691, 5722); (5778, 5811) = -0.02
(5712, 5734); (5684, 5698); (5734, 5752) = 1.44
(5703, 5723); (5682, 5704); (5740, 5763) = 1.25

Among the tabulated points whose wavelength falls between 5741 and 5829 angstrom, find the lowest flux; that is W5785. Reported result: 5.798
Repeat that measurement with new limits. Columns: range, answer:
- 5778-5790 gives 5.818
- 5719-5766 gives 5.739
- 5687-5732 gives 5.6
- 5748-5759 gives 6.025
